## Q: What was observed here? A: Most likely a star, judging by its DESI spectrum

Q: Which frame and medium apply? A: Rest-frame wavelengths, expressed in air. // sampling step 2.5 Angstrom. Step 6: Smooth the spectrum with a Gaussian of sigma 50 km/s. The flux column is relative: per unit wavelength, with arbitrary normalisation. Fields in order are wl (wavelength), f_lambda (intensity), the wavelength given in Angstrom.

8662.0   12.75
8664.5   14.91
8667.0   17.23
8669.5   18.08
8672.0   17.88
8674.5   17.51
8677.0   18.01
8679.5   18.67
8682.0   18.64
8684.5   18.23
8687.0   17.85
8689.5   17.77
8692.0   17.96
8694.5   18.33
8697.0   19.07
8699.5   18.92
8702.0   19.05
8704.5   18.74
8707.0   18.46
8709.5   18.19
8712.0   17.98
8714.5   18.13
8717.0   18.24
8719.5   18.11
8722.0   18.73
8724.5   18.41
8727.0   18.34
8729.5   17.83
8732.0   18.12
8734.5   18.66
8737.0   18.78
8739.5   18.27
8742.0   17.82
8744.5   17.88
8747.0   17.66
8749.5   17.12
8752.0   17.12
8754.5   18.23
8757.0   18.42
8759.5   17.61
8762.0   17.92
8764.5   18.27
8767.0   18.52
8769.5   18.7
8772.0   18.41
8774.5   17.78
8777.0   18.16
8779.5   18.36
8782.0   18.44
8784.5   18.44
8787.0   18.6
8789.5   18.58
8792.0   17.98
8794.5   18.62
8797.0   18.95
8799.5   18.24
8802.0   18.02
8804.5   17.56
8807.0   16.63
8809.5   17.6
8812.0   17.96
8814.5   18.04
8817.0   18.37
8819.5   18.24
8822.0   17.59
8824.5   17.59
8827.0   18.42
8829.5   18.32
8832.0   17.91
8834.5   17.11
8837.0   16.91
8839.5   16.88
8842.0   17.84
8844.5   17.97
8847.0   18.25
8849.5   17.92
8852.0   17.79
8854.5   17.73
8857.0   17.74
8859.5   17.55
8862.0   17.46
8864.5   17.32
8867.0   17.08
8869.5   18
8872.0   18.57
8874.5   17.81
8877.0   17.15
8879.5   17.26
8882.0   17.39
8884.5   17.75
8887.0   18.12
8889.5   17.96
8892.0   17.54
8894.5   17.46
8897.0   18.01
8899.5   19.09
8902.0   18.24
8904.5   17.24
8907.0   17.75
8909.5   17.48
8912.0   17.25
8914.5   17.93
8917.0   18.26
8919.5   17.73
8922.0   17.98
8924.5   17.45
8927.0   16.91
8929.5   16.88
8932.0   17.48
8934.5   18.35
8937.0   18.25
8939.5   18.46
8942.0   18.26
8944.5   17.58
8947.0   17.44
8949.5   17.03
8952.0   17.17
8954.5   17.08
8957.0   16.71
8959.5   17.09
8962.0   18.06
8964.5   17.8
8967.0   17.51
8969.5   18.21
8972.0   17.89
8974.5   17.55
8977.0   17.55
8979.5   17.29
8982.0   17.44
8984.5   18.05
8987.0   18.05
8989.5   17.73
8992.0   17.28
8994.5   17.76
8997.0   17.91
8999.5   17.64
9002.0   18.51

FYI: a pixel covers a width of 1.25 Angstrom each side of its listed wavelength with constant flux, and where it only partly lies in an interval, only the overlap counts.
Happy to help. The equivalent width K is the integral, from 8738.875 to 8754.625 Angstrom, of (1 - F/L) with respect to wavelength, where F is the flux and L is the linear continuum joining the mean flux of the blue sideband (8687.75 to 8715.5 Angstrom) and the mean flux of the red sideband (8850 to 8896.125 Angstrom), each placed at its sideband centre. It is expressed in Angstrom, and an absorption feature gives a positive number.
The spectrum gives 0.47 Angstrom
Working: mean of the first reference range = 18.4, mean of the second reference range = 17.7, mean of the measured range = 17.7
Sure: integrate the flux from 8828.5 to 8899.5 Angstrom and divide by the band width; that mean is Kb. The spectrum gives 17.7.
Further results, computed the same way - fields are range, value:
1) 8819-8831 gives 18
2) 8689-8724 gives 18.4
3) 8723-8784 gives 18.1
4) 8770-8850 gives 18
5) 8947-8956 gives 17.1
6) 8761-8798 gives 18.4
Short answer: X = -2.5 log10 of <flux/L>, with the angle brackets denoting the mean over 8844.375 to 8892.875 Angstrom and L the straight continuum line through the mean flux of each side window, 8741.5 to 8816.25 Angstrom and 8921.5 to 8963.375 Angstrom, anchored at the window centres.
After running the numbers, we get 0.00 mag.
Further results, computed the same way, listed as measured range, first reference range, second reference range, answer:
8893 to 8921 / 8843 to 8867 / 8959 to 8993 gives -0.009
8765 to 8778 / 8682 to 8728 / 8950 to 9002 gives -0.008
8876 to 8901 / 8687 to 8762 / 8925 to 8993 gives -0.001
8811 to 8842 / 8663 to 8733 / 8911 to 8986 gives 0.005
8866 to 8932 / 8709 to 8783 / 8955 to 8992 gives 0.005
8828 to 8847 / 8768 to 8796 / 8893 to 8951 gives 0.031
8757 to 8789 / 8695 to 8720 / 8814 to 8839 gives -0.010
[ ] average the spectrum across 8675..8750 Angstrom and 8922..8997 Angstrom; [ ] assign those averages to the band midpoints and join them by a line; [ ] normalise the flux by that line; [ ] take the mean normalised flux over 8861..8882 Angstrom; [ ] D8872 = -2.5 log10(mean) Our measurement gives 0.02 mag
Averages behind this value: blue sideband 18.3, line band 17.6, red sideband 17.6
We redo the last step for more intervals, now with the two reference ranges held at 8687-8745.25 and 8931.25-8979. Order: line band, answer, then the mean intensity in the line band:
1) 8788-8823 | 0.003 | 18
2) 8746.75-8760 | 0.032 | 17.7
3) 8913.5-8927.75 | 0.001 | 17.7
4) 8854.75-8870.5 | 0.024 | 17.5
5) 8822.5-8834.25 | 0.004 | 17.9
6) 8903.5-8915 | 0.017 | 17.5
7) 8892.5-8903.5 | -0.019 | 18.1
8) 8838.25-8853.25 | 0.011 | 17.8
